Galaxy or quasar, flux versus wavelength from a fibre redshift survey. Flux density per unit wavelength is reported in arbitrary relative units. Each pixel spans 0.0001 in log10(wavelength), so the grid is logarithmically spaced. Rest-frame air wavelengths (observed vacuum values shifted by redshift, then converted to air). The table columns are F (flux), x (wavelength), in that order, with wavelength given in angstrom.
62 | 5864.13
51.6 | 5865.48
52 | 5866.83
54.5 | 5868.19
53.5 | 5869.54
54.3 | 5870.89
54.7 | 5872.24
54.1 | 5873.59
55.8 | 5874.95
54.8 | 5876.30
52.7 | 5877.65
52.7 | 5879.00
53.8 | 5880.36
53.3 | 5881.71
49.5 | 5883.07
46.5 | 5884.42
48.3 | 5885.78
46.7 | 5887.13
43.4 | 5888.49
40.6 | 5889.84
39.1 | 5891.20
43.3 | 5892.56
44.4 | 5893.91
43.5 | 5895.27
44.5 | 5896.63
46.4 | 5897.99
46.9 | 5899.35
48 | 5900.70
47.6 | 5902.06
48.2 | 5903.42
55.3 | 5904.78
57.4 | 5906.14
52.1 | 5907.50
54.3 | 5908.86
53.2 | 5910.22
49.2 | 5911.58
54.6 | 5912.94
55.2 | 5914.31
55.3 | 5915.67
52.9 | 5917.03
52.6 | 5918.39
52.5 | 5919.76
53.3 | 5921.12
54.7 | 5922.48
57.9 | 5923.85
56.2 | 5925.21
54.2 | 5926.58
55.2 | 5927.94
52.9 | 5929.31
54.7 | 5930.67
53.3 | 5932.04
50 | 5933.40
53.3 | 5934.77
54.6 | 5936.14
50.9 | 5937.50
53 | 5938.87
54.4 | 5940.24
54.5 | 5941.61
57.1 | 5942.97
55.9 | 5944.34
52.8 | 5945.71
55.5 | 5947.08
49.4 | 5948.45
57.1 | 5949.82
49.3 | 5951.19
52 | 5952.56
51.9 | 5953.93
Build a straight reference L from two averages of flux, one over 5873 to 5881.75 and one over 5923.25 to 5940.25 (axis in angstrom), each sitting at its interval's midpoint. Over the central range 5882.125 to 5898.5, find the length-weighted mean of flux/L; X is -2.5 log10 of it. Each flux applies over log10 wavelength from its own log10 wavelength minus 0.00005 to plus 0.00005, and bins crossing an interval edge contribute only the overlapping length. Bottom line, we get 0.20 mag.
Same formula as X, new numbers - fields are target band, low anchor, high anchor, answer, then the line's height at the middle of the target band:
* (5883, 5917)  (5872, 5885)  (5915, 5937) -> 0.100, 53.3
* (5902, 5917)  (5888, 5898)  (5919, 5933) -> -0.096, 48.7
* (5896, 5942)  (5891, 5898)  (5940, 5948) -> -0.076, 49.2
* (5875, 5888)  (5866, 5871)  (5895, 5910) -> 0.020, 52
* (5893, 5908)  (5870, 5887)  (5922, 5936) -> 0.101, 53.2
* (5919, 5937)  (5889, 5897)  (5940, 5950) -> -0.073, 50.6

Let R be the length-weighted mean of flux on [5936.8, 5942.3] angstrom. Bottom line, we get 53.3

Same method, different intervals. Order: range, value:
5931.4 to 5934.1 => 51.7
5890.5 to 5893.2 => 41.1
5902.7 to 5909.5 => 53.4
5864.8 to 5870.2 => 52.8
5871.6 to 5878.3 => 54.4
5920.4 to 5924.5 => 55.3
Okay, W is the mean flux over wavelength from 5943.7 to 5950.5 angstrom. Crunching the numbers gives 54.1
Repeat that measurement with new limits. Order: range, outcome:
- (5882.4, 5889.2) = 46.9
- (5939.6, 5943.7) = 55.4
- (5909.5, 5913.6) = 52.4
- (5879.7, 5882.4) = 53.5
